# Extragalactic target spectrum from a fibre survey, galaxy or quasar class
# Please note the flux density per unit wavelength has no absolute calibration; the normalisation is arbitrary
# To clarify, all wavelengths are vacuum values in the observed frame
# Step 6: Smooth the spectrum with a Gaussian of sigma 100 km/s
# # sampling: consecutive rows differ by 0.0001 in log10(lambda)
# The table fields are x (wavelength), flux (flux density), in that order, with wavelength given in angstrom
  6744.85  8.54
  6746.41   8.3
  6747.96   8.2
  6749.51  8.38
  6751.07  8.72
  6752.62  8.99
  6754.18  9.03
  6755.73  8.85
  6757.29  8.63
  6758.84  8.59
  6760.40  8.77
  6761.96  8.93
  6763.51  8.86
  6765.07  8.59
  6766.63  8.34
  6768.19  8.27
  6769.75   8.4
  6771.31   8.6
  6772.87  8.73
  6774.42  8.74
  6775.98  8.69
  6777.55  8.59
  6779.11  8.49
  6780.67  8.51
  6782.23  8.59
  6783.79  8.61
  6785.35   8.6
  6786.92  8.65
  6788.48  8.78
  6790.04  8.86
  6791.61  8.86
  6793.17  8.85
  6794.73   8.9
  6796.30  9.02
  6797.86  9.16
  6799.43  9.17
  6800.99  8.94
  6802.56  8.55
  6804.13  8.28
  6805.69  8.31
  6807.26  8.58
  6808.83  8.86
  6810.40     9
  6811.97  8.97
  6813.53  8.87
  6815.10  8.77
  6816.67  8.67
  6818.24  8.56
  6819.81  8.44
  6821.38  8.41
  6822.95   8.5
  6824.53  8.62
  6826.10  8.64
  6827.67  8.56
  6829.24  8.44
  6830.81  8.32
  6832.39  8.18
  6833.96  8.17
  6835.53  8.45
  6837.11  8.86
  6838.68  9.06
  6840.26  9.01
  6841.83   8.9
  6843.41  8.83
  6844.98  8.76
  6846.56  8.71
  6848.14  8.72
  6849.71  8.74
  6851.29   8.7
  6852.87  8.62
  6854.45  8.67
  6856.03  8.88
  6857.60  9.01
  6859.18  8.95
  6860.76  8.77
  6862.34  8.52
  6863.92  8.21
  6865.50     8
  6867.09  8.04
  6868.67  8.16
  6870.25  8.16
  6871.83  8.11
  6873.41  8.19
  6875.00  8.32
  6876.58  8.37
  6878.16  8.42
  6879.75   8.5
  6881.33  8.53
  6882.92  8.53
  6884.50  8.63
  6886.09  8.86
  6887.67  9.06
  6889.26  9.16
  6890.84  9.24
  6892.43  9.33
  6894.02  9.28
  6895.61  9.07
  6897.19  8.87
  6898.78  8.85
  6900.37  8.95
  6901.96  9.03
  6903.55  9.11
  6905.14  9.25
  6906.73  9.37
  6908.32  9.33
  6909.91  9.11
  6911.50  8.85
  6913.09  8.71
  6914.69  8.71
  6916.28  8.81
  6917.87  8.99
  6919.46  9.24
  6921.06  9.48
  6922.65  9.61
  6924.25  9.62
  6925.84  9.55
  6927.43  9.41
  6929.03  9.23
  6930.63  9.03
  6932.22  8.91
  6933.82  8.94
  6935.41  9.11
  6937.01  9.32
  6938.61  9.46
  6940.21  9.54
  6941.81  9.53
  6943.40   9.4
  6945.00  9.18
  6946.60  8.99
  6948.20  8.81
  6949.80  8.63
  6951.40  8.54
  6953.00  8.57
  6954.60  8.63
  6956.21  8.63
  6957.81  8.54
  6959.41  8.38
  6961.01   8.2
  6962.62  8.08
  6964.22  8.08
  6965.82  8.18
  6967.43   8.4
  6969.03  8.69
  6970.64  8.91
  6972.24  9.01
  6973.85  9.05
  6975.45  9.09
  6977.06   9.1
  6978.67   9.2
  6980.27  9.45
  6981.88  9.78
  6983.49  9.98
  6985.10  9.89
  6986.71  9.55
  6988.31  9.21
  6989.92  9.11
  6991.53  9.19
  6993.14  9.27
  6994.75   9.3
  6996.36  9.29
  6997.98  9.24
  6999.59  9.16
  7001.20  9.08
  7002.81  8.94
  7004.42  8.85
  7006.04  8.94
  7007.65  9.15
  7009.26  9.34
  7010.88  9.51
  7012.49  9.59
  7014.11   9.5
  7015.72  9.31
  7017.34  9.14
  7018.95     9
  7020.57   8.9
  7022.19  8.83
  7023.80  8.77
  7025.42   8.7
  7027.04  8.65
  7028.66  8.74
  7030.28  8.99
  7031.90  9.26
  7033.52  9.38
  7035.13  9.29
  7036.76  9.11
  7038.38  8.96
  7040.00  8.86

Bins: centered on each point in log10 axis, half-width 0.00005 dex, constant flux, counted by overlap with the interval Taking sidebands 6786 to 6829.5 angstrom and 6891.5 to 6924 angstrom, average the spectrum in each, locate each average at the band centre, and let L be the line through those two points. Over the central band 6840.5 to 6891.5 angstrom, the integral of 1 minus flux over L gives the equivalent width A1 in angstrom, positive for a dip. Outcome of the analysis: 1.94 angstrom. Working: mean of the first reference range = 8.72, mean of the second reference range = 9.1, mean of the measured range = 8.61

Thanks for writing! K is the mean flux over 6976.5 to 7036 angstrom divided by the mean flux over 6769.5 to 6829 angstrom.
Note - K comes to 1.1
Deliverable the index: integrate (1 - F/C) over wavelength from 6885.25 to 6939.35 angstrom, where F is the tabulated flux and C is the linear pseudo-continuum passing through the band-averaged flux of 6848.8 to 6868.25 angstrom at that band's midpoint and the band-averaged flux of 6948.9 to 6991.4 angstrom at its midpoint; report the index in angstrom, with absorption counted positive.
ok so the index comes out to -2.6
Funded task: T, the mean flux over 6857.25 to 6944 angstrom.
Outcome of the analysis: 8.92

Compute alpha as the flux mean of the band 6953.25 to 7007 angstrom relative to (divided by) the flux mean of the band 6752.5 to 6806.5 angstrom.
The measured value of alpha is 1.0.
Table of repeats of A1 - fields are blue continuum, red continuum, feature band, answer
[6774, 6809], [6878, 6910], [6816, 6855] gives 0.93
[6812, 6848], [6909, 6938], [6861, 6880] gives 1.28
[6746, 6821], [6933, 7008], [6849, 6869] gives 0.57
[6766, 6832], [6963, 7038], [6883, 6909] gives -0.58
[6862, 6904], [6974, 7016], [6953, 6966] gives 1.05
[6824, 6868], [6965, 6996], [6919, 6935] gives -0.61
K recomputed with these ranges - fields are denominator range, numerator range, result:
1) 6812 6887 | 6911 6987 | 1.05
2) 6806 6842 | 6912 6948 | 1.07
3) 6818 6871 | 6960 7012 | 1.06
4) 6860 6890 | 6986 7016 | 1.09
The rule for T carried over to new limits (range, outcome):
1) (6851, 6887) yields 8.48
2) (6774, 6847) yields 8.69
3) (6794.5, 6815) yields 8.81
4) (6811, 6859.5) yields 8.68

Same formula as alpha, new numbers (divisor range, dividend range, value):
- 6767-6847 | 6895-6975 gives 1.03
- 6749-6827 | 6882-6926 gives 1.04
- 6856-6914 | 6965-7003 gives 1.05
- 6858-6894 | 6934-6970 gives 1.02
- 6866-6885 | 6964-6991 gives 1.10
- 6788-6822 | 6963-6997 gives 1.04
